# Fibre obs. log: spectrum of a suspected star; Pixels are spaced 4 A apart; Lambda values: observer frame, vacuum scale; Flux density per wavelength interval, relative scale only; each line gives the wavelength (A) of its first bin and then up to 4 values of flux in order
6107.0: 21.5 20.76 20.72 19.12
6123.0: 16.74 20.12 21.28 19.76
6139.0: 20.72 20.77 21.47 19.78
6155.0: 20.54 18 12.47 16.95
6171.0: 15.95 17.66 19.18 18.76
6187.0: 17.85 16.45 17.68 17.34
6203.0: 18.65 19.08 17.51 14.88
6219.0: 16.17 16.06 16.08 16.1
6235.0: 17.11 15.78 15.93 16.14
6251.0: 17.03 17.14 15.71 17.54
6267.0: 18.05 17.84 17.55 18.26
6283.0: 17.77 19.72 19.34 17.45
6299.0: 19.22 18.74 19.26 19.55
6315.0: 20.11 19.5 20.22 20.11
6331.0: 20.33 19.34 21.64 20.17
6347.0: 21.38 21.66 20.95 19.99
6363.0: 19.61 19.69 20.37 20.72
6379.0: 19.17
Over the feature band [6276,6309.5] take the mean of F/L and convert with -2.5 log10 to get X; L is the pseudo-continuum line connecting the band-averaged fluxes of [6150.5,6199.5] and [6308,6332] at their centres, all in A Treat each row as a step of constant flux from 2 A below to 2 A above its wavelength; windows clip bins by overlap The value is 0.04 mag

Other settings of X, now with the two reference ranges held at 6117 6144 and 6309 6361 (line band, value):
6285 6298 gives 0.08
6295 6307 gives 0.08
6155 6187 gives 0.15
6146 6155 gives -0.04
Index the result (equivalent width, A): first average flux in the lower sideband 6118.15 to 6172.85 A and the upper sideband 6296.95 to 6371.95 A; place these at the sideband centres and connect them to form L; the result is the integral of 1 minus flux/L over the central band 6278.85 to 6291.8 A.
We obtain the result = 0.6 A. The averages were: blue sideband 18.8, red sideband 20.1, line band 18.8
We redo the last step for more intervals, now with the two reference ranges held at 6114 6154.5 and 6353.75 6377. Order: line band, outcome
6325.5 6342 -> -0.14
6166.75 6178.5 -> 1.72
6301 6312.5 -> 0.57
